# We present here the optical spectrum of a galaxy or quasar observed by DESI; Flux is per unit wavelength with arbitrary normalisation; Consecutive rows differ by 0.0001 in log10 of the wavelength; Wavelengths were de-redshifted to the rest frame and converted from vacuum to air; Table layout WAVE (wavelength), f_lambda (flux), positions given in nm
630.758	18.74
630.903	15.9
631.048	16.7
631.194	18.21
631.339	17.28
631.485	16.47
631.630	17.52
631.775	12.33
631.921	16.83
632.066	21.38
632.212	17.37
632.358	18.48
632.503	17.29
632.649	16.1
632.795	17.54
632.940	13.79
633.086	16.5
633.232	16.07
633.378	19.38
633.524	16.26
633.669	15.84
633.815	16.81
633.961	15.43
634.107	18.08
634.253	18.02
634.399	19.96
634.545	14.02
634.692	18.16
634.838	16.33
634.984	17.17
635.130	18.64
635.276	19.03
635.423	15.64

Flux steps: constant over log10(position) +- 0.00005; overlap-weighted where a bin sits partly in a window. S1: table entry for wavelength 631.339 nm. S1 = 17.28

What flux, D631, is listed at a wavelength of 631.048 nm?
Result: 16.7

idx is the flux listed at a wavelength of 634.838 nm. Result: 16.33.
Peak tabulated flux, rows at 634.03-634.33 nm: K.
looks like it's 18.08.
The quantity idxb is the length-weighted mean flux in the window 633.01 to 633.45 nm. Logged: 17.3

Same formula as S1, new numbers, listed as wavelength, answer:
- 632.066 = 21.38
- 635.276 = 19.03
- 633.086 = 16.5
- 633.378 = 19.38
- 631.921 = 16.83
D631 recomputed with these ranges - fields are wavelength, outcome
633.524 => 16.26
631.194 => 18.21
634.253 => 18.02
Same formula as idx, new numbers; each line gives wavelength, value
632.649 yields 16.1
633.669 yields 15.84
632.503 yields 17.29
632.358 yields 18.48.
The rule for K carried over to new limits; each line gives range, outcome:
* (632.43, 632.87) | 17.54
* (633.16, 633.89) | 19.38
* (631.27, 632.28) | 21.38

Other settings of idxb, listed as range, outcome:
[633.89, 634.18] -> 16.8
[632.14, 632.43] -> 17.9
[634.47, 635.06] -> 16.4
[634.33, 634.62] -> 16.9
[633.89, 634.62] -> 17.1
